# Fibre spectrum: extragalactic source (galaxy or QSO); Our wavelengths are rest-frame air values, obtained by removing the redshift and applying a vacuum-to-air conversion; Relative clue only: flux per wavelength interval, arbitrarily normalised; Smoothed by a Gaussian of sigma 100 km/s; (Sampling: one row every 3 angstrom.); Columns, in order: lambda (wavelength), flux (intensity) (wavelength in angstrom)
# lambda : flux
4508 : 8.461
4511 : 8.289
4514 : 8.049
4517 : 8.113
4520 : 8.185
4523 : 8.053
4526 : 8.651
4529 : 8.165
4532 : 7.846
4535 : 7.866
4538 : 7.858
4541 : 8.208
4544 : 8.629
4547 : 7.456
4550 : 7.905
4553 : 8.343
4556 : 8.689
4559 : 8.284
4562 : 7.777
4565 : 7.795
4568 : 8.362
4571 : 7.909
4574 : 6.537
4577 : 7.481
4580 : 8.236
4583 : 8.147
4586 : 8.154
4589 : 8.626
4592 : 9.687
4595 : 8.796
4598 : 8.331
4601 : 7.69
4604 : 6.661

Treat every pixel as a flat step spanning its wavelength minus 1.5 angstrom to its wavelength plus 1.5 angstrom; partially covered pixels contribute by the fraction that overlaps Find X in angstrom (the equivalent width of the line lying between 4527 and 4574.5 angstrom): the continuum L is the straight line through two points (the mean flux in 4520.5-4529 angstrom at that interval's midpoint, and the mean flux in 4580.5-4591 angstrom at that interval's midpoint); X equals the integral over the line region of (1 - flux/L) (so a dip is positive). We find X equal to 1.8 angstrom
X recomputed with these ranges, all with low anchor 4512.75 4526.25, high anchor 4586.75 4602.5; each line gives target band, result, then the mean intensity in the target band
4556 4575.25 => 1.3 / 7.86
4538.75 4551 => 0.4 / 8.04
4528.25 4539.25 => 0.4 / 7.92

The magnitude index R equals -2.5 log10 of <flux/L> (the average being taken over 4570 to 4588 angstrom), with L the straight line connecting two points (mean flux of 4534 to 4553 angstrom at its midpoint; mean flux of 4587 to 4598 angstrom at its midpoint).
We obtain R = 0.12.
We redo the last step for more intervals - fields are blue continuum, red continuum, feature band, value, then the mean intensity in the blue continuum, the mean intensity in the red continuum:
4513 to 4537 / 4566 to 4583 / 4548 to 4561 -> -0.05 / 8.11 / 7.75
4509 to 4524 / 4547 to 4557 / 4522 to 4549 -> 0.01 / 8.15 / 8.17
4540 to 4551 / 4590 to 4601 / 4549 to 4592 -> 0.04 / 8.05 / 8.75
